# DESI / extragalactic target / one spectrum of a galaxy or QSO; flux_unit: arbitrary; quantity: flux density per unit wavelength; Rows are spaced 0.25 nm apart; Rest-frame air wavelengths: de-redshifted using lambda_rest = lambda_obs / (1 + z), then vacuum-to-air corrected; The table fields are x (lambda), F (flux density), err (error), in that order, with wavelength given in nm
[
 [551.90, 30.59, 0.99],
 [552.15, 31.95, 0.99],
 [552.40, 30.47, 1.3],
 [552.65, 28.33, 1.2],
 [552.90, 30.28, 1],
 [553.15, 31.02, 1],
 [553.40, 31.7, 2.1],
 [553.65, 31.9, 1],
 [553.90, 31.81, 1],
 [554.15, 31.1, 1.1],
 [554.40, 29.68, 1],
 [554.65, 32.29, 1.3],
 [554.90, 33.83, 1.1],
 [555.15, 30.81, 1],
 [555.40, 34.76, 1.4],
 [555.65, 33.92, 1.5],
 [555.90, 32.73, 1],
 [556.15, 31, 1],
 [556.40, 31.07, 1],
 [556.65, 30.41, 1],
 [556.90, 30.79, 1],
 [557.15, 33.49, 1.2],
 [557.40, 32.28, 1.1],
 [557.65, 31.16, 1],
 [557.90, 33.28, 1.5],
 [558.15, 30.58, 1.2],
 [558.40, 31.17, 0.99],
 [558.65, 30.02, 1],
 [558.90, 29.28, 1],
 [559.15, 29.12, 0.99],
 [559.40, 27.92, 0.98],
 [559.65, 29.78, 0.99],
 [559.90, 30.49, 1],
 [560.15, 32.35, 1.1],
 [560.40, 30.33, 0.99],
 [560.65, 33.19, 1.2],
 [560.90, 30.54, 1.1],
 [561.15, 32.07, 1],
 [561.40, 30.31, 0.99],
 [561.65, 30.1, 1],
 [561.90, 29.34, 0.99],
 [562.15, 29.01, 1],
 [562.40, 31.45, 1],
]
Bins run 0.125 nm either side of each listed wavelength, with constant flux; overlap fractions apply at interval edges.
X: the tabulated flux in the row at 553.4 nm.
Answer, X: 31.7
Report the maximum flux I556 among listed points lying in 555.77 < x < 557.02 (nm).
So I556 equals 32.73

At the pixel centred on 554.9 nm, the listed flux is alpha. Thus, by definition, 33.83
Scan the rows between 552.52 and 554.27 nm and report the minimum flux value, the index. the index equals 28.33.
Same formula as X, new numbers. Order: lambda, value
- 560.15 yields 32.35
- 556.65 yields 30.41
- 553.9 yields 31.81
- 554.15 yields 31.1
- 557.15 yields 33.49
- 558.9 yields 29.28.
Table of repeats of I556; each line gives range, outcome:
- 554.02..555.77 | 34.76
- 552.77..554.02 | 31.9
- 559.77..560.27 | 32.35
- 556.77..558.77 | 33.49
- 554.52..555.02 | 33.83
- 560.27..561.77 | 33.19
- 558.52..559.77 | 30.02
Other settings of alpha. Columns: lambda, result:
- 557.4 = 32.28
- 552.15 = 31.95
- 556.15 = 31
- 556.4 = 31.07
